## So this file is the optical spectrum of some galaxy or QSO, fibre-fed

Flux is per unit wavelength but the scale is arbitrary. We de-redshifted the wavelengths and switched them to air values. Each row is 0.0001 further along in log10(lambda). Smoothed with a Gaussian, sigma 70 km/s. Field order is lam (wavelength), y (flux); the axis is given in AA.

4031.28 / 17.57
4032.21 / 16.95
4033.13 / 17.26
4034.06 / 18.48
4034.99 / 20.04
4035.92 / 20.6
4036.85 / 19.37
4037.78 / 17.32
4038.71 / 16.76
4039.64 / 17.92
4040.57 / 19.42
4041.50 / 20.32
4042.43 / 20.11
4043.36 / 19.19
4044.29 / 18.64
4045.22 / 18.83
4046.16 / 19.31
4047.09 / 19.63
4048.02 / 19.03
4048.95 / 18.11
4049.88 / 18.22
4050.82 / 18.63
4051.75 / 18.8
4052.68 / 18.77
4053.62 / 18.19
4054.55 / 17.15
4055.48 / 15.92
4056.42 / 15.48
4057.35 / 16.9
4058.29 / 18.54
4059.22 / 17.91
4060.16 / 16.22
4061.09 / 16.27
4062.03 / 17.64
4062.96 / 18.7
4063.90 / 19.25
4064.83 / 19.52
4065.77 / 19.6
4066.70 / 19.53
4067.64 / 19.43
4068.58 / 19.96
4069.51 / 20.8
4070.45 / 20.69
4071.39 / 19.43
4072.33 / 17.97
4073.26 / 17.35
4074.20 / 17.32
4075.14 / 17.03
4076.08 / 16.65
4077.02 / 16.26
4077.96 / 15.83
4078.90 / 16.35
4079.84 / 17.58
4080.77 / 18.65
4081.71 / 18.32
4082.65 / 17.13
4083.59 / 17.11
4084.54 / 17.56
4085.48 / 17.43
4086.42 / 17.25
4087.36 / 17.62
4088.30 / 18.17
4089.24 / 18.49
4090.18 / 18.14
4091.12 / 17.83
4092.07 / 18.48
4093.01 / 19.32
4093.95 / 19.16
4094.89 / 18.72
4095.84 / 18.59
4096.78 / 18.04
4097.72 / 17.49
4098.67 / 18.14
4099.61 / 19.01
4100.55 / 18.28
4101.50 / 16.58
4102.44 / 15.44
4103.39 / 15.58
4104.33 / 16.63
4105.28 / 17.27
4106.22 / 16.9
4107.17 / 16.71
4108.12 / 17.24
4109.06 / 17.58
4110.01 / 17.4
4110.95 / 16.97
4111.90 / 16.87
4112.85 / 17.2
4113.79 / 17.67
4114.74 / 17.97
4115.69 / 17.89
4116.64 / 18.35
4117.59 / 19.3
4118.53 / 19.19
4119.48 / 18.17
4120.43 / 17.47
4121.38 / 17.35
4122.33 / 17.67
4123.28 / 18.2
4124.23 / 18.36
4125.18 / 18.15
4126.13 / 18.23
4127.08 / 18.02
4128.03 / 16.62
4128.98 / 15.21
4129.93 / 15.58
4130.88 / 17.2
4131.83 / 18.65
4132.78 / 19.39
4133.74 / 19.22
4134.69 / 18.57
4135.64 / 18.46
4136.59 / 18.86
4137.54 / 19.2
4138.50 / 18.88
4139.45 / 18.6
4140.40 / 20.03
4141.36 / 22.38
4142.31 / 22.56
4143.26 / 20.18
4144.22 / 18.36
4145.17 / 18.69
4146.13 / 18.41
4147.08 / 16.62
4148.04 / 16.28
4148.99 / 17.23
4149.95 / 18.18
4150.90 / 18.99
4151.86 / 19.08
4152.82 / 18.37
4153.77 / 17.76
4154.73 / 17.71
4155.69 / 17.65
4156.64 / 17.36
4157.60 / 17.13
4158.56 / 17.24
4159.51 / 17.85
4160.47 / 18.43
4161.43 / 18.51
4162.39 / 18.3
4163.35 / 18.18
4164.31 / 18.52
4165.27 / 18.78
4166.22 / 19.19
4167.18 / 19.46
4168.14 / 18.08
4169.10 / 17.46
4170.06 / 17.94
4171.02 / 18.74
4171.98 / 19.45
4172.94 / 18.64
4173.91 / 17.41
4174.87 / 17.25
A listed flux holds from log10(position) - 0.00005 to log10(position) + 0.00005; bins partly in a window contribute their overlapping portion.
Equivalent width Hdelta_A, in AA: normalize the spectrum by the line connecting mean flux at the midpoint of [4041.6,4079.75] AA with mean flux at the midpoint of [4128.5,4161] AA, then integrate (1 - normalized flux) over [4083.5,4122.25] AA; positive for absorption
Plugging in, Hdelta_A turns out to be 1.2 AA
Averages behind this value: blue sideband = 18.2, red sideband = 18.4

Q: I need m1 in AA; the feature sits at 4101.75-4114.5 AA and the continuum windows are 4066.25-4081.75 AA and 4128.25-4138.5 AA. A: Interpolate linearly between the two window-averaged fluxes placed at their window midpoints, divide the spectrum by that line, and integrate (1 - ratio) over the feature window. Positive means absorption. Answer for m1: 0.8 AA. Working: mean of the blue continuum 18.2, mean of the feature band 16.9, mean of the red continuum 18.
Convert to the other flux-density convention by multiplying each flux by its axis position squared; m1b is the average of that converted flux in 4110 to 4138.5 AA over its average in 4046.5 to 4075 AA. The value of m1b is 1.01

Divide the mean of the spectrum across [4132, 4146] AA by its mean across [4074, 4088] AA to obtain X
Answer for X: 1.13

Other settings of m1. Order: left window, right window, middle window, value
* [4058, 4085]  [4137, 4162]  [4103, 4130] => 1.3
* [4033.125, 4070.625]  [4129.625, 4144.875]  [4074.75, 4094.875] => 1.2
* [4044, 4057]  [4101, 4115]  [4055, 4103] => -1.1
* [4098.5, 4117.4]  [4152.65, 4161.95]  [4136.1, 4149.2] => -1.0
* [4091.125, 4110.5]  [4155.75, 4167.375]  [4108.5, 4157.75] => -0.7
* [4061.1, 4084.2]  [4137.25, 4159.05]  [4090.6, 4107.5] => 0.6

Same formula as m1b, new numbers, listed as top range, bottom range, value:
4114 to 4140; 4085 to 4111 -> 1.04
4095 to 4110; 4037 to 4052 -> 0.95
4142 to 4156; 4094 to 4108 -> 1.08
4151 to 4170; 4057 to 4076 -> 1.03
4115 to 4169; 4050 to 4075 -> 1.04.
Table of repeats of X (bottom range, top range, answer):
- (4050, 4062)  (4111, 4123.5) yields 1.03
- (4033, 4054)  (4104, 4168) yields 0.96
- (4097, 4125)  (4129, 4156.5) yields 1.06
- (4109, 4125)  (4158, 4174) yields 1.03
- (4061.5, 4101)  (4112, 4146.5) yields 1.01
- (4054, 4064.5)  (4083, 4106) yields 1.02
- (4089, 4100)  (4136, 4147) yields 1.06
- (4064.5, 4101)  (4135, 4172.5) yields 1.02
